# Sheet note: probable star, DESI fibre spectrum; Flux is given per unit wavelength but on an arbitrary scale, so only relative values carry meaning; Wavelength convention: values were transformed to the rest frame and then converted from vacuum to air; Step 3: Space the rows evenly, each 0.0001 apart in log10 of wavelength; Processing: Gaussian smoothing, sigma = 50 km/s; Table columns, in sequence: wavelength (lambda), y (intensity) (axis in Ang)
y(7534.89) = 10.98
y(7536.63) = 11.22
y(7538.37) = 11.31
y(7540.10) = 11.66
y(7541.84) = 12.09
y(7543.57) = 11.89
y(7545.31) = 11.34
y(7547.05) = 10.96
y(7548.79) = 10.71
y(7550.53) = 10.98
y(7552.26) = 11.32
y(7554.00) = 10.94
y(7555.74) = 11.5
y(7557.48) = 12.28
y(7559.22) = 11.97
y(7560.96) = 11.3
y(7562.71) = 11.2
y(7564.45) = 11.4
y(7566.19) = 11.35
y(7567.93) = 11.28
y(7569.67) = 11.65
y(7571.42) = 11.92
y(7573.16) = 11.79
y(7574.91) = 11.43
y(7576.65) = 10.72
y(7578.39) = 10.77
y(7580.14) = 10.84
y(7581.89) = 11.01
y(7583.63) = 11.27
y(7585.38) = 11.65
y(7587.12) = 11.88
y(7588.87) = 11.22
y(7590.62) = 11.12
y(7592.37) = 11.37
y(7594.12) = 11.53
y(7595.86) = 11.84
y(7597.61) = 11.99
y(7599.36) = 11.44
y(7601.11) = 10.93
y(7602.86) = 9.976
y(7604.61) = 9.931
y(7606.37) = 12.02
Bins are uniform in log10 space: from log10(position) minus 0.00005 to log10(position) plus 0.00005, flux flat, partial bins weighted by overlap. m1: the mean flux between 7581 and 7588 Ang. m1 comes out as 11.5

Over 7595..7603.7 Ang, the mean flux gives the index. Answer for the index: 11.2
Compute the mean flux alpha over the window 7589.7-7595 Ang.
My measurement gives 11.3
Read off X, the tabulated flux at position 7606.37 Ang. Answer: 12.02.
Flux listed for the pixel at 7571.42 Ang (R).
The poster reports 11.92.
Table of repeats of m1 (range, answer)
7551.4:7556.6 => 11.3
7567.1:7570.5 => 11.5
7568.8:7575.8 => 11.7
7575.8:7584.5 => 10.9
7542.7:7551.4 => 11.2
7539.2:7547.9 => 11.6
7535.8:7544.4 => 11.6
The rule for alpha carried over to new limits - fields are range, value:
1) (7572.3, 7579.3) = 11.2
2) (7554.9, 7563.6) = 11.6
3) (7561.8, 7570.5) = 11.4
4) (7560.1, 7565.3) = 11.3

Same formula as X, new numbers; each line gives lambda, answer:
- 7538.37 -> 11.31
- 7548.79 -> 10.71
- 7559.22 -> 11.97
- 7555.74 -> 11.5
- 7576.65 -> 10.72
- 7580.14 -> 10.84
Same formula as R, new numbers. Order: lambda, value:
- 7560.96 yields 11.3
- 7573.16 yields 11.79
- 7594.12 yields 11.53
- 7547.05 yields 10.96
